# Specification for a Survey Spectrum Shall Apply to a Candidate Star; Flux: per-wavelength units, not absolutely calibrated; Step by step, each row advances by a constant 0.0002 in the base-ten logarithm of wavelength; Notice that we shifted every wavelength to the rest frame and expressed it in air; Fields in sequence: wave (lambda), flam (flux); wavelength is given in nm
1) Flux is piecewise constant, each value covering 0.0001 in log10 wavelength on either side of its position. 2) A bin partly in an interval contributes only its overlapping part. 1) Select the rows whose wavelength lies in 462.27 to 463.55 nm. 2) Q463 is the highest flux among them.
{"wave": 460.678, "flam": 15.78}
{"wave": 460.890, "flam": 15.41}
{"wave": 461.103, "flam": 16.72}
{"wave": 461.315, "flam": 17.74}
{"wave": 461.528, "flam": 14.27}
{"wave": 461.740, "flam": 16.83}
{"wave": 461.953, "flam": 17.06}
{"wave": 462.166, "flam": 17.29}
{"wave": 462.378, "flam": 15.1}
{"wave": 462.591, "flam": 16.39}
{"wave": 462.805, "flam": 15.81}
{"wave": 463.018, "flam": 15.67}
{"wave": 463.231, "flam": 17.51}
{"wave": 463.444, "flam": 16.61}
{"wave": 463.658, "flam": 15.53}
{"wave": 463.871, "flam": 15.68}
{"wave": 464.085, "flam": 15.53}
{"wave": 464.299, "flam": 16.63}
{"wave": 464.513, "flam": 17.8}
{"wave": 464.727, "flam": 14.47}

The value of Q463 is 17.51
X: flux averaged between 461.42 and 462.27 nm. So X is 16.4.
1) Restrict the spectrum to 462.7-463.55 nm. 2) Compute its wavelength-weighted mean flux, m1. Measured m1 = 16.4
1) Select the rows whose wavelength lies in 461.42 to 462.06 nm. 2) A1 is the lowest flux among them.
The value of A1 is 14.27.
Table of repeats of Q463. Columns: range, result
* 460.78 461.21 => 16.72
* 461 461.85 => 17.74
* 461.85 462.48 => 17.29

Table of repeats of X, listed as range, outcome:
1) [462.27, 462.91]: 15.8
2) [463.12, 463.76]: 16.6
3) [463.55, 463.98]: 15.6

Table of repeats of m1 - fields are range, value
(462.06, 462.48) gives 16.2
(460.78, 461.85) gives 16.2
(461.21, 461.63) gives 16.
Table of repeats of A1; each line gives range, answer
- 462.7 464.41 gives 15.53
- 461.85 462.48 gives 15.1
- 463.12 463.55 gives 16.61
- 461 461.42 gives 16.72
